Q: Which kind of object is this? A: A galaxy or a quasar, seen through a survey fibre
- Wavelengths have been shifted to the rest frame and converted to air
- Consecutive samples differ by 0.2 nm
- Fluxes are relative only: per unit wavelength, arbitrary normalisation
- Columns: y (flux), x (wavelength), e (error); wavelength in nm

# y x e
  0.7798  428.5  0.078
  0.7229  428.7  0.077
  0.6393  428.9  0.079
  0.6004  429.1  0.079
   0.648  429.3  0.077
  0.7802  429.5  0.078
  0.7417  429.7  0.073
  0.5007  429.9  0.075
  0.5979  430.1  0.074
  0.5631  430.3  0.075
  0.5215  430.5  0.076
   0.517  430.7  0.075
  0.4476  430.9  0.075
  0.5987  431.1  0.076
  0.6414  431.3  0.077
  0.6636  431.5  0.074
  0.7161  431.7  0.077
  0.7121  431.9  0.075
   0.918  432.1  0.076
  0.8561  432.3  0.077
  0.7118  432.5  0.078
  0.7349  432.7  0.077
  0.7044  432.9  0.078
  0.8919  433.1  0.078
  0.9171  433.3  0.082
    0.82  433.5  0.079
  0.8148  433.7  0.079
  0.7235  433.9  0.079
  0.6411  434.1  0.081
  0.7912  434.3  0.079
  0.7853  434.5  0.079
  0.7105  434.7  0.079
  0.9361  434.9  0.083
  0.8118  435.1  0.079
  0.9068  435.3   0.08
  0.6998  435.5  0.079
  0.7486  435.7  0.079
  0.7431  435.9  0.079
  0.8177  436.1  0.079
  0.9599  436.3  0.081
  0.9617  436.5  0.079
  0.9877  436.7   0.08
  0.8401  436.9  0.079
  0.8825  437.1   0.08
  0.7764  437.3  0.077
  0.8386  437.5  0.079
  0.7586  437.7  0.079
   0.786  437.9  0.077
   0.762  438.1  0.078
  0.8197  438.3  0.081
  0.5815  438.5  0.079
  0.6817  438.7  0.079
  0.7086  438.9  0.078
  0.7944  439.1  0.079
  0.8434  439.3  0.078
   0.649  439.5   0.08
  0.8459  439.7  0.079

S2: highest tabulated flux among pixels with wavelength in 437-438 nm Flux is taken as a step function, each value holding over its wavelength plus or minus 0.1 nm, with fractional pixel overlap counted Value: 0.8825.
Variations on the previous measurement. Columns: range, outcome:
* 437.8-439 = 0.8197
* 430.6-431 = 0.517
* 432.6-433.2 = 0.8919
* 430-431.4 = 0.6414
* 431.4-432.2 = 0.918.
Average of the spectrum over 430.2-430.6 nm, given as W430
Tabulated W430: 0.542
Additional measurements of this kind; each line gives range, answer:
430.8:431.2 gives 0.523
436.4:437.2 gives 0.918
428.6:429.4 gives 0.653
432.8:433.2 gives 0.798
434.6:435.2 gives 0.819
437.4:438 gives 0.794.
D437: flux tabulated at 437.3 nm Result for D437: 0.7764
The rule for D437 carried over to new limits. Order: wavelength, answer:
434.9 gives 0.9361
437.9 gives 0.786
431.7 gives 0.7161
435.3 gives 0.9068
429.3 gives 0.648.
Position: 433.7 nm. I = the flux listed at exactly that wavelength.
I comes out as 0.8148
